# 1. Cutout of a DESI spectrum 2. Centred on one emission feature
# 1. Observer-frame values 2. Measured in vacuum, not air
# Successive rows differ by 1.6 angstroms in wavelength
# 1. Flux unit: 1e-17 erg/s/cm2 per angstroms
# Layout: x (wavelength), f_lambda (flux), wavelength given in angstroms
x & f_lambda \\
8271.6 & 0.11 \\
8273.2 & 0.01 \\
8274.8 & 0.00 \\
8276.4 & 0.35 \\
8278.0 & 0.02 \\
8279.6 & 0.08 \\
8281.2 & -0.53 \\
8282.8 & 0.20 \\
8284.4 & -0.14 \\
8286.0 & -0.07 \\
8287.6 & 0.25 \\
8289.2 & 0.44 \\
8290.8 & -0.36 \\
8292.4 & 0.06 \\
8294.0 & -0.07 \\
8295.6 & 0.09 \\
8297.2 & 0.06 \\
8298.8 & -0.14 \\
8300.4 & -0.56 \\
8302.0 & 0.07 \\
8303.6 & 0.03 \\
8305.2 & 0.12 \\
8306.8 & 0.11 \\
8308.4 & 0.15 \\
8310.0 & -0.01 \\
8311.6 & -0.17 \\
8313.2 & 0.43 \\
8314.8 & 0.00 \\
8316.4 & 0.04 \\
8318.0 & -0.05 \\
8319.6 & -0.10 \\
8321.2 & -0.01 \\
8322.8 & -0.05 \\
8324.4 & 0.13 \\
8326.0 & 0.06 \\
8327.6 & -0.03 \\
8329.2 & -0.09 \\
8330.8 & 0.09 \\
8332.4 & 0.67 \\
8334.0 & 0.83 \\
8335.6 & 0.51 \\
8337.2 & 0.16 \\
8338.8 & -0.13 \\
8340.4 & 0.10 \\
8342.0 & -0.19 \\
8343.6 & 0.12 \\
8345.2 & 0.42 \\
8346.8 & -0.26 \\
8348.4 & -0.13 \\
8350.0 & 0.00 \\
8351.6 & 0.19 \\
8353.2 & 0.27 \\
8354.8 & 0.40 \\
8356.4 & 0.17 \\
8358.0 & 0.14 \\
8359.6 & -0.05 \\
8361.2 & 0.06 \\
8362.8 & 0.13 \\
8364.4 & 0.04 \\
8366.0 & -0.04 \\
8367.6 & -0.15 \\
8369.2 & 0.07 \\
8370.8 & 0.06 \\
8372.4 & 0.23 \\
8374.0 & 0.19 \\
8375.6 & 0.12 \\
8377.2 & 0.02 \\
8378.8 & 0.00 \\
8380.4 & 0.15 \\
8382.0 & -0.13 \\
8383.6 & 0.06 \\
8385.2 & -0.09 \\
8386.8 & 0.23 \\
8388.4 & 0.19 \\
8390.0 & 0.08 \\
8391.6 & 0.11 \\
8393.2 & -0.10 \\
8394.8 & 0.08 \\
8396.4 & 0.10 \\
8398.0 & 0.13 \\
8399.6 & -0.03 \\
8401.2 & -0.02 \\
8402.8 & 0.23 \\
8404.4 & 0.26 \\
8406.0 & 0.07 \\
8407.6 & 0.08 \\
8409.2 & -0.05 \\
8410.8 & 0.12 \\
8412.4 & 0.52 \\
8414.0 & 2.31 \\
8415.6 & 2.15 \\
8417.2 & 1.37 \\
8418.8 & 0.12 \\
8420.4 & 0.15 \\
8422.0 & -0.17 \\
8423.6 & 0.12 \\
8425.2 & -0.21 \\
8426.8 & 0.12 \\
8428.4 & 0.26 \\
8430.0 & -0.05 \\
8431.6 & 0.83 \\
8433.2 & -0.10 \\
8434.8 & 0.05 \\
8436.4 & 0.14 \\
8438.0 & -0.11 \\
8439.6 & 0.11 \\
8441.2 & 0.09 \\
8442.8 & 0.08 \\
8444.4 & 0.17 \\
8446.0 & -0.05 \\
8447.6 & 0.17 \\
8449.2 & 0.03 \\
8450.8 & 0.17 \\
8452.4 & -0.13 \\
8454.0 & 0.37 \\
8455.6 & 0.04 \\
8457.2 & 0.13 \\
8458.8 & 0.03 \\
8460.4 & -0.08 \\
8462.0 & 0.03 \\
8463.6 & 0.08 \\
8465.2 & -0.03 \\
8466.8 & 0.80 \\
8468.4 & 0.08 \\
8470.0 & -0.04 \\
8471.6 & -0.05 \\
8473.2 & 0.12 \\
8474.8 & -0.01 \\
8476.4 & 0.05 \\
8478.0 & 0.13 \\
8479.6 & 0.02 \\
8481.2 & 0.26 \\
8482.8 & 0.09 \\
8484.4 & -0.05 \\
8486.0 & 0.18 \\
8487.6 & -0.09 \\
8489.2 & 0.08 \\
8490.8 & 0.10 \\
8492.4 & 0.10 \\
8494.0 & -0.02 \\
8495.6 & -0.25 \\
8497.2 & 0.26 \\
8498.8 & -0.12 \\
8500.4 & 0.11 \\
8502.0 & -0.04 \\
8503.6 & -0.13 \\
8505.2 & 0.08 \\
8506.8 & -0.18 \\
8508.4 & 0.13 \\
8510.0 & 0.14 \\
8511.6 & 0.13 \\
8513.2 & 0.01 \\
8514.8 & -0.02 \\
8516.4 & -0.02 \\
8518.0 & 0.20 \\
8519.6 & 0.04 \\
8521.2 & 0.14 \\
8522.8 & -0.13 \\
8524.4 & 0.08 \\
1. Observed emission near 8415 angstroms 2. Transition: [O III]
